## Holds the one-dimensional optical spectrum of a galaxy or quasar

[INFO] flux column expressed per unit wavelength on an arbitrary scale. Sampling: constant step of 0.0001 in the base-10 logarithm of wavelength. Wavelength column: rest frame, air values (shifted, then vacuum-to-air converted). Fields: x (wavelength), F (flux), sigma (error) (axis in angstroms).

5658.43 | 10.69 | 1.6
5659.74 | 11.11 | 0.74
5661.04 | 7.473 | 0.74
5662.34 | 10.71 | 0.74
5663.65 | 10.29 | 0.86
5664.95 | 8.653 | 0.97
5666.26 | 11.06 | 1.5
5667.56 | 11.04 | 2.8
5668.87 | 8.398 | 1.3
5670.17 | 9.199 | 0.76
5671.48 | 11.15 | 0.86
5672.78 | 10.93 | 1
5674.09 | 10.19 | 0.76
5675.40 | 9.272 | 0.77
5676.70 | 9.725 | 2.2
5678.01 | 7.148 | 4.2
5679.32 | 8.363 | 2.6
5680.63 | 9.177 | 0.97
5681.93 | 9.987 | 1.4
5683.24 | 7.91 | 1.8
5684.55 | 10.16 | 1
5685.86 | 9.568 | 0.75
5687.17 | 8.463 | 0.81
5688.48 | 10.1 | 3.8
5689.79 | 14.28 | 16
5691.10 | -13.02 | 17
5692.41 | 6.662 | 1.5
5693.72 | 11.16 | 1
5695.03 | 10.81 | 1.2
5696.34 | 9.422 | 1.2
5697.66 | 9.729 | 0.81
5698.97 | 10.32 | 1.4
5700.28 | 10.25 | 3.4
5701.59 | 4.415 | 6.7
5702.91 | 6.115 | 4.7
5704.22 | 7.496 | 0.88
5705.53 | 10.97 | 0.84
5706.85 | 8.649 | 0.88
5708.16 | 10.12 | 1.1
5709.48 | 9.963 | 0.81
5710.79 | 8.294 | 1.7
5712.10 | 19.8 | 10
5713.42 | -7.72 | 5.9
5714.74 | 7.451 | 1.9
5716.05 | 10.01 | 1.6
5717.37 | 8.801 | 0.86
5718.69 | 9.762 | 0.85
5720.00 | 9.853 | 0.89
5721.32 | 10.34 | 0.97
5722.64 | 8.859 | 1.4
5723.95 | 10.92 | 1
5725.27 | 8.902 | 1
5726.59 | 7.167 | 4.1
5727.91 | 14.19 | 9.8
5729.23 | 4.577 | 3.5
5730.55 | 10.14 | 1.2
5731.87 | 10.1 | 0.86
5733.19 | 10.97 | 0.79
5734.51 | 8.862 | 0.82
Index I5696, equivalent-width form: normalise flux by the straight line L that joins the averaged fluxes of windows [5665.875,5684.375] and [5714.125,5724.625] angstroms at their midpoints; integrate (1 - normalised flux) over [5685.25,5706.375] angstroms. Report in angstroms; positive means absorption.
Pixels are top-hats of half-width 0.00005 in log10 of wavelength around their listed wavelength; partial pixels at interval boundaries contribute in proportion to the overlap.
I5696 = 3.55 angstroms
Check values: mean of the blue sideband 9.54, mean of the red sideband 9.51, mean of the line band 7.92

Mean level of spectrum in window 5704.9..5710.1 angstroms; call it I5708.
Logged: 9.91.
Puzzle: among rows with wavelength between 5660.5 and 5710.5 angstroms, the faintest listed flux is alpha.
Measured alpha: -13.02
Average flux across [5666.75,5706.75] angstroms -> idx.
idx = 8.65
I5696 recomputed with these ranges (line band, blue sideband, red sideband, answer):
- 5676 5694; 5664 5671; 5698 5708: 2.7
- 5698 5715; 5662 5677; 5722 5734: 2.6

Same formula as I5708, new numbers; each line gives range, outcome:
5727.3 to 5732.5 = 9.7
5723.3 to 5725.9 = 9.91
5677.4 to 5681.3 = 8.26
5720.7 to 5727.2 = 9.25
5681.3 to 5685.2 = 9.34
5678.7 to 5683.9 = 8.87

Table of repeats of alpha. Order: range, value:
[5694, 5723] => -7.72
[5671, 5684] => 7.148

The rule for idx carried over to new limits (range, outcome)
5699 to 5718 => 8.26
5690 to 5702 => 6.97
